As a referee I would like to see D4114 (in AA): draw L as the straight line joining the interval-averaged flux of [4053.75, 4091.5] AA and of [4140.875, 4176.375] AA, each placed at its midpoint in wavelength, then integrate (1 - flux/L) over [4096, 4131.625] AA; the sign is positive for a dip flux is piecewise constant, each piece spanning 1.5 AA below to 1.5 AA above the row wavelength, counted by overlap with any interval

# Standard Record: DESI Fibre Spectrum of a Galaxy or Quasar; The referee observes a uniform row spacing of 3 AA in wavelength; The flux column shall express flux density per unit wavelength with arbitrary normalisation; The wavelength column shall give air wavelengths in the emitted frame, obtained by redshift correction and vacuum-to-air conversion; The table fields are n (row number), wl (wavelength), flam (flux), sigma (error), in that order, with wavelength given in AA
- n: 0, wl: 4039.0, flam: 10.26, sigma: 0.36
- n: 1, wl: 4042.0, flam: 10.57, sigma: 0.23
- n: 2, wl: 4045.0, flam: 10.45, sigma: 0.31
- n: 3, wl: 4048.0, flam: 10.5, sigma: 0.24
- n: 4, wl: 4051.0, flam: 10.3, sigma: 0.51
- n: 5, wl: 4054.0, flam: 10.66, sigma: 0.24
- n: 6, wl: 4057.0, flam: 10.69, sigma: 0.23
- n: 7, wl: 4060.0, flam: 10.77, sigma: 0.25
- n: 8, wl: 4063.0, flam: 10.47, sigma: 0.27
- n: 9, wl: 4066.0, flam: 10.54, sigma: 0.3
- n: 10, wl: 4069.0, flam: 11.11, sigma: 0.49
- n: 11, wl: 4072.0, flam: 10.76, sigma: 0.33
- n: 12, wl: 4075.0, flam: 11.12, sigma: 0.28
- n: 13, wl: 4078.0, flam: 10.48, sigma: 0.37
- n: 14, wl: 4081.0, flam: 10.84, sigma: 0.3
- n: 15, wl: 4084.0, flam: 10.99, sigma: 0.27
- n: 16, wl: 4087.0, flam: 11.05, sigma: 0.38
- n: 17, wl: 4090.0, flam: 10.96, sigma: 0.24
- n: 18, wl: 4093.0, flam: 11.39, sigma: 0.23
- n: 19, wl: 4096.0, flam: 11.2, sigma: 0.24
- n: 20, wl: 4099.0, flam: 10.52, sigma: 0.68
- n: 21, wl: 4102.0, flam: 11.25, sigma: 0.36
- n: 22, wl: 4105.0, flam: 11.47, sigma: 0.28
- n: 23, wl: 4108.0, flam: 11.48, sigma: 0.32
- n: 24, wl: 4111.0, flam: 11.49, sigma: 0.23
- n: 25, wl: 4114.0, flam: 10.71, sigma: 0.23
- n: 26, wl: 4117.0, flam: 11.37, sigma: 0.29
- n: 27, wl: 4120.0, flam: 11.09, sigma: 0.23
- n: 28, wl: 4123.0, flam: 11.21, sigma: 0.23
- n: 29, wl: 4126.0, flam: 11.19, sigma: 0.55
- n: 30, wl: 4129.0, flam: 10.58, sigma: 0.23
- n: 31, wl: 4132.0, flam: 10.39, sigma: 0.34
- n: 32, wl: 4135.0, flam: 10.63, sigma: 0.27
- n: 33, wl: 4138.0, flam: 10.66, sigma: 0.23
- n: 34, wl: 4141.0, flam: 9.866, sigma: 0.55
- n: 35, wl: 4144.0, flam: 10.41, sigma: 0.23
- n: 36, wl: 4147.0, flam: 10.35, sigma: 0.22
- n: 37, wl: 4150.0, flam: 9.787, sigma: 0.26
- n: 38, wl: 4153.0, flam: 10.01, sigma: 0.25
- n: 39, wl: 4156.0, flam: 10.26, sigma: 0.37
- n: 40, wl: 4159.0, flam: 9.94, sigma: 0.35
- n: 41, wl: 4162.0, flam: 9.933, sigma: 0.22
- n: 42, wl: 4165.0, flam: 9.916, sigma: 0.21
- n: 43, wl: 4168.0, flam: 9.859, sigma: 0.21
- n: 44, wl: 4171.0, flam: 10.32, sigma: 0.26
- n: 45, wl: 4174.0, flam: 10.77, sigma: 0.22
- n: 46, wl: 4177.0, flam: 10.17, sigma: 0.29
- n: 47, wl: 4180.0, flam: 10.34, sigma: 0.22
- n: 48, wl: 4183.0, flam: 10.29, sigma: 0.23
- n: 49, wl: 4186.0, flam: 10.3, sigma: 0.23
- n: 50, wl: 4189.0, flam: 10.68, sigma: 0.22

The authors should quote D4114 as -2.1 AA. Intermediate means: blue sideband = 10.8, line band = 11.1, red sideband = 10.1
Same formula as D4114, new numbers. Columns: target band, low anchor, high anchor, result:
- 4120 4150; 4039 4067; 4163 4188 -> -0.66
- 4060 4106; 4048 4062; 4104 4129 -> -0.26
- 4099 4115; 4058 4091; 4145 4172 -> -1.07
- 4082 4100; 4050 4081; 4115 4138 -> -0.40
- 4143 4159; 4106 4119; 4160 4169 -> 0.19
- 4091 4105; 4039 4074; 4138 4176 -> -0.95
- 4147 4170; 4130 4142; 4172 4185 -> 0.90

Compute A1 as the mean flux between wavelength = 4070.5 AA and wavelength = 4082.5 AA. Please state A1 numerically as 10.8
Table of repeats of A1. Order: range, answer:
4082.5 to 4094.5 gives 11.1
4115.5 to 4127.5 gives 11.2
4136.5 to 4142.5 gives 10.3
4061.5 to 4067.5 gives 10.5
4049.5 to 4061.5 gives 10.6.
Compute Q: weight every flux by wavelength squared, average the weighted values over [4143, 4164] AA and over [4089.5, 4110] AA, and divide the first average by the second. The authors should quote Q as 0.9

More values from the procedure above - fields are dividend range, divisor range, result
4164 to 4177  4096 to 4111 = 0.94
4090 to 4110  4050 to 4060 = 1.08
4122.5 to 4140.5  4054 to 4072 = 1.03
